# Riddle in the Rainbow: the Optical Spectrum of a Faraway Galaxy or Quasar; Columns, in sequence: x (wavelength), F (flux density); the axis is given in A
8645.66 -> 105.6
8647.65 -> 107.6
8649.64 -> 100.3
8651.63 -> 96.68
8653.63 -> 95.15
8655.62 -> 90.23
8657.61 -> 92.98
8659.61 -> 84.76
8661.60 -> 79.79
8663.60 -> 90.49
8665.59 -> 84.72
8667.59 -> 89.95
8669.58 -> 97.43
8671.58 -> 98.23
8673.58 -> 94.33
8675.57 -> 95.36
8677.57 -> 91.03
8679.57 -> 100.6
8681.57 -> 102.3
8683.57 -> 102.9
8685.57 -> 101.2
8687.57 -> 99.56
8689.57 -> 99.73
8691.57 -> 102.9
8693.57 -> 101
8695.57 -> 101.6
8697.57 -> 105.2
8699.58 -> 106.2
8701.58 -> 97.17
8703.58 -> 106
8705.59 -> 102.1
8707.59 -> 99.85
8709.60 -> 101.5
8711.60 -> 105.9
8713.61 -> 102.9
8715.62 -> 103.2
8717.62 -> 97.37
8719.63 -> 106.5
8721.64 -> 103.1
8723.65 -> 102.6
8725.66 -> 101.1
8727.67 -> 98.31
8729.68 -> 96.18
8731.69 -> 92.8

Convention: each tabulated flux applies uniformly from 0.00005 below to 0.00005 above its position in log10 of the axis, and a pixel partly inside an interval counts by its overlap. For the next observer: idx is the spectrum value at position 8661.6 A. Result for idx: 79.79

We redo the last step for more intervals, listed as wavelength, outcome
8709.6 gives 101.5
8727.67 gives 98.31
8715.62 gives 103.2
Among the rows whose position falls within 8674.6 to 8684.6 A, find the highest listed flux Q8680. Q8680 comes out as 102.9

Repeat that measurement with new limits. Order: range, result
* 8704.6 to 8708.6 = 102.1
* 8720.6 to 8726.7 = 103.1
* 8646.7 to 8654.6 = 107.6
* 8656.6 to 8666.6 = 92.98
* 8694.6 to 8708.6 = 106.2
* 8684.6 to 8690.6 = 101.2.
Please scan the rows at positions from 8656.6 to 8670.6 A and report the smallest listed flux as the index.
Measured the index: 79.79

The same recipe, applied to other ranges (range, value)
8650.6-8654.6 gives 95.15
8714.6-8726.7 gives 97.37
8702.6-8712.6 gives 99.85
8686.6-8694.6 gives 99.56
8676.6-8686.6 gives 91.03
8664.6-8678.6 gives 84.72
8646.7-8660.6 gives 84.76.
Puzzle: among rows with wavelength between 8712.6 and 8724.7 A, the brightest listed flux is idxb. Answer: 106.5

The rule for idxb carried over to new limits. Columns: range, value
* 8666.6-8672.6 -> 98.23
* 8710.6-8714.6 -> 105.9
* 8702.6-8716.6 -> 106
